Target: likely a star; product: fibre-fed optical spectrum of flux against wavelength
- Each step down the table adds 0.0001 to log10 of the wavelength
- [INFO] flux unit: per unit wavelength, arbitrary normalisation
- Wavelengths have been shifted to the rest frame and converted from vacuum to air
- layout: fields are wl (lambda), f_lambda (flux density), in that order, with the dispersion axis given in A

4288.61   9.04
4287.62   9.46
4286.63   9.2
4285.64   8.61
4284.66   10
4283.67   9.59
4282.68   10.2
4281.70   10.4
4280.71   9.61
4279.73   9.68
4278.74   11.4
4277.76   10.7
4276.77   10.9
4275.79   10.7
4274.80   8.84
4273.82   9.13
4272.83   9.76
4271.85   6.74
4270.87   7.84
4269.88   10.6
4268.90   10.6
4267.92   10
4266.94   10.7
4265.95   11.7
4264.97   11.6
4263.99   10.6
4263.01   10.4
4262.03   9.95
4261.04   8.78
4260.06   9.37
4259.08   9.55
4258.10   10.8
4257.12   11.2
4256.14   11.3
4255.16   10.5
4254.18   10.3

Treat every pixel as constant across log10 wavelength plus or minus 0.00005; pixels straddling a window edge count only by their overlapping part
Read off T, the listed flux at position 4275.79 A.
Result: 10.7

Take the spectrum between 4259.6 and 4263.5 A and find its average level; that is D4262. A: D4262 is 9.61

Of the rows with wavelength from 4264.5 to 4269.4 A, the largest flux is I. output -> 11.7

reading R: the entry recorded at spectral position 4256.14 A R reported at 11.3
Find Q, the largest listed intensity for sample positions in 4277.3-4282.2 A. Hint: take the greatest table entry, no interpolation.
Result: 11.4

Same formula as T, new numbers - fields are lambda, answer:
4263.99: 10.6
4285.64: 8.61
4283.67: 9.59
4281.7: 10.4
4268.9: 10.6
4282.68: 10.2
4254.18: 10.3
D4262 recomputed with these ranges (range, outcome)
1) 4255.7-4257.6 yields 11.2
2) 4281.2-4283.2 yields 10.3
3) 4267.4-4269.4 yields 10.4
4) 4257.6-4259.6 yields 10.2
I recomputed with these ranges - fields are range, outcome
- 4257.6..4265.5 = 11.6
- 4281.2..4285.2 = 10.4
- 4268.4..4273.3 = 10.6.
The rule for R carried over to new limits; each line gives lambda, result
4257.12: 11.2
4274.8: 8.84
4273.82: 9.13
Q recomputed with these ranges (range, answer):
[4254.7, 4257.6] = 11.3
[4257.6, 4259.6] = 10.8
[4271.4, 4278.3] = 10.9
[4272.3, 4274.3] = 9.76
